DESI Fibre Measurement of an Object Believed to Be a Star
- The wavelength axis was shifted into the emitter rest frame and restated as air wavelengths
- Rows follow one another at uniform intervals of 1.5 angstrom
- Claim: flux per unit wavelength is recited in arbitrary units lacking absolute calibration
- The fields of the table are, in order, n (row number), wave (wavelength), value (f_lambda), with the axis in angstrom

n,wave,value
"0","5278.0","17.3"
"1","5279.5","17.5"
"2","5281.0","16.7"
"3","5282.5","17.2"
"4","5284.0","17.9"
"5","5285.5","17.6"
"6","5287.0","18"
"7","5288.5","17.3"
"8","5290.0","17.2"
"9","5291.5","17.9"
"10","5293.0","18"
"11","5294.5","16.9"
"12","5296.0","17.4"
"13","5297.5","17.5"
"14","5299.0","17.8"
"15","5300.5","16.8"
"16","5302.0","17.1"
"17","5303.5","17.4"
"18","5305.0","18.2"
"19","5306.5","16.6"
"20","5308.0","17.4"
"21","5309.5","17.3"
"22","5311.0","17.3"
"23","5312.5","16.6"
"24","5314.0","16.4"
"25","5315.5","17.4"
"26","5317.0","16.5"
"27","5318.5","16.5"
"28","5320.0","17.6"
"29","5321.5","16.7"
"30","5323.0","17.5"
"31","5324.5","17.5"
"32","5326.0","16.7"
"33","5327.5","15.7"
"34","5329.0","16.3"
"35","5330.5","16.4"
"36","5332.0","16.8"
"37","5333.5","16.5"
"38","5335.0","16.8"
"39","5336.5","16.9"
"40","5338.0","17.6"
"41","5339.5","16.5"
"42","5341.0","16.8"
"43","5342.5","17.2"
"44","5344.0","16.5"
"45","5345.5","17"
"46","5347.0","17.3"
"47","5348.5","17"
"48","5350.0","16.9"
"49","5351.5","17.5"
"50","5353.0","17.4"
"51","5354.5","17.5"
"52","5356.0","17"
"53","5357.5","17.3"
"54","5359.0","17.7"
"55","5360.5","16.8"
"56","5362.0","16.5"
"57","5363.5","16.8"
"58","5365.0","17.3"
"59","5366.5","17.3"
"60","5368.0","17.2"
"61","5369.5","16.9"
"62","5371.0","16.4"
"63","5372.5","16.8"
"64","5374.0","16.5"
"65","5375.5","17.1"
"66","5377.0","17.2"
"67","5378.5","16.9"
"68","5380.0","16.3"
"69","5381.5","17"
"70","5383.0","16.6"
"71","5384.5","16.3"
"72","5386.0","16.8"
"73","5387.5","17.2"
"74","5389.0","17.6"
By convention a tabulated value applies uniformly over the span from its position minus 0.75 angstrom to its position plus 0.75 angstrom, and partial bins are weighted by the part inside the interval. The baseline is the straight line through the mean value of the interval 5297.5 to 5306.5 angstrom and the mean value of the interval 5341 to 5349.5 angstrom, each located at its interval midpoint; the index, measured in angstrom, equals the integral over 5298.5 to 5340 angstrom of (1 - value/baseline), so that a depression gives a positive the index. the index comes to 0.7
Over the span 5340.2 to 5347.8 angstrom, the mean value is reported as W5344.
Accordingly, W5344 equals 17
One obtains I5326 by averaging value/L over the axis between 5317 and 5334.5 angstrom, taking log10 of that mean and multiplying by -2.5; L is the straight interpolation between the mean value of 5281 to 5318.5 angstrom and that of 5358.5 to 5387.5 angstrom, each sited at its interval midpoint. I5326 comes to 0.03 mag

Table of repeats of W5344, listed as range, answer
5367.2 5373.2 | 16.8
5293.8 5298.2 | 17.3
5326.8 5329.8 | 16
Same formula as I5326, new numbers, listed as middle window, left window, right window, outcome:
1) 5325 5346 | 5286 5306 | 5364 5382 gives 0.031 mag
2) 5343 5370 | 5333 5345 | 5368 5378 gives -0.016 mag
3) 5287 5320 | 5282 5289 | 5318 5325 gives 0.010 mag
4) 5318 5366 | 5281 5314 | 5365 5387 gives 0.006 mag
